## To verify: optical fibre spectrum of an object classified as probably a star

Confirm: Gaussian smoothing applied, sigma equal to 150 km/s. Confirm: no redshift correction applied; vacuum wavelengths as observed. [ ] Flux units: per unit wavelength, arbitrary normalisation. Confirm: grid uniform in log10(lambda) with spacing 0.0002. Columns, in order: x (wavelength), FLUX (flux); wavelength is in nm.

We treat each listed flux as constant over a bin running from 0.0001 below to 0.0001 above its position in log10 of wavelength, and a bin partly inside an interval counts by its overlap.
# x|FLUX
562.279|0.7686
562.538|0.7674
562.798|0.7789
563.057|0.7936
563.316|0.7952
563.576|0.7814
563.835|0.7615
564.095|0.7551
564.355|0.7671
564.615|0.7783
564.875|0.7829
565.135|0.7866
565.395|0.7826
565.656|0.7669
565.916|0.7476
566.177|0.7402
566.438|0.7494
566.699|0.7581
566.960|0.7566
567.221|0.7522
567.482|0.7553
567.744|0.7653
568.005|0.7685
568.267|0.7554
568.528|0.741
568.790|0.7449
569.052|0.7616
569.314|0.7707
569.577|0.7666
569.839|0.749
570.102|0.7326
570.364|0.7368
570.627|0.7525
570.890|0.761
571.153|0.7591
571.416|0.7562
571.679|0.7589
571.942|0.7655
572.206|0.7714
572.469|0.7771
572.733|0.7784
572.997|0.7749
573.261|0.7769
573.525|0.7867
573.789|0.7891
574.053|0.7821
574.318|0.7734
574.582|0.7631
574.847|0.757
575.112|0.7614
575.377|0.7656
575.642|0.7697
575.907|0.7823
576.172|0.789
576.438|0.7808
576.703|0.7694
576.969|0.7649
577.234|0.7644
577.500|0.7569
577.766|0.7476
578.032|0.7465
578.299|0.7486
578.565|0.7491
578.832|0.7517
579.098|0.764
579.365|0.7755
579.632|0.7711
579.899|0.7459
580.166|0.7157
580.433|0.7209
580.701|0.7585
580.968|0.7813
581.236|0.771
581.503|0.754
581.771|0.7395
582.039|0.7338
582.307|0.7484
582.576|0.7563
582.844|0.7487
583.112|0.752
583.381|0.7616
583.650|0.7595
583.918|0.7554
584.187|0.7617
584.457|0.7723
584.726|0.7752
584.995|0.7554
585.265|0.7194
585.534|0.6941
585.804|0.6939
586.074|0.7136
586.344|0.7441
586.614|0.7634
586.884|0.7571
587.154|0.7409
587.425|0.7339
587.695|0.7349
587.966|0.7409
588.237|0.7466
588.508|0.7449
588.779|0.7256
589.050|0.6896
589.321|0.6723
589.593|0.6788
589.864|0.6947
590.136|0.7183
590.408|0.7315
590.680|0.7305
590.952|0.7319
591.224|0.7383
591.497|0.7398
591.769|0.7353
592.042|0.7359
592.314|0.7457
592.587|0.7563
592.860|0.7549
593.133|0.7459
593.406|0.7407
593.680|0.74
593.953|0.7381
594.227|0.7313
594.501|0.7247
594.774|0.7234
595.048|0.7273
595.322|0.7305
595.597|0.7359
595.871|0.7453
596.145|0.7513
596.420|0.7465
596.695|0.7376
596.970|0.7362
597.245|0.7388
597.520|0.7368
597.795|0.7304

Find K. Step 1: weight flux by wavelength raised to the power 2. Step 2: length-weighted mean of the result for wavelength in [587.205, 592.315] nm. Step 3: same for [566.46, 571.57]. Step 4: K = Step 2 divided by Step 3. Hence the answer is 1.03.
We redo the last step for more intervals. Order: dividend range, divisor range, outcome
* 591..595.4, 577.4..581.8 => 1.03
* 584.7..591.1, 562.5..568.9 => 1.02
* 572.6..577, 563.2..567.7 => 1.05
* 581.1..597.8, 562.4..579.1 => 1.03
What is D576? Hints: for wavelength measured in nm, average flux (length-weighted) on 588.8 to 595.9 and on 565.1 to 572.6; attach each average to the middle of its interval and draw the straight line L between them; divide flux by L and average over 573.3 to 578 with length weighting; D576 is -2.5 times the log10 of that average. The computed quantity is -0.03 mag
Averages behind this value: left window 0.758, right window 0.728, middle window 0.77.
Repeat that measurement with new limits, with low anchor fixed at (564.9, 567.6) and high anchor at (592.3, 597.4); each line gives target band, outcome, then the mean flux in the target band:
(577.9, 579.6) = -0.01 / 0.757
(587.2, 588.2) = 0.01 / 0.738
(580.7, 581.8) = -0.02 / 0.764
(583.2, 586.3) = 0.01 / 0.742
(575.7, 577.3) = -0.03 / 0.776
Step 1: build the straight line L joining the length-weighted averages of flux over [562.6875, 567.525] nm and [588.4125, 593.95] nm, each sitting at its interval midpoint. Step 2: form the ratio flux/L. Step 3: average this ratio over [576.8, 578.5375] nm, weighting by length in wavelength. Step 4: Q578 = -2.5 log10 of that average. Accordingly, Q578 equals -0.01 mag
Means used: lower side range 0.768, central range 0.755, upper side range 0.728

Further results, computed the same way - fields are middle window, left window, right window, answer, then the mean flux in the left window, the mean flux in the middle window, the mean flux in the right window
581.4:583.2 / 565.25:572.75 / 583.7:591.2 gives -0.01 mag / 0.758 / 0.747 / 0.731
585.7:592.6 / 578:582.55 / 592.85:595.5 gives 0.02 mag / 0.752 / 0.728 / 0.735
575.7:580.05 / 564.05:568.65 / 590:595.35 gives -0.02 mag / 0.762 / 0.763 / 0.736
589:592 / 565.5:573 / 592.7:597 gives 0.04 mag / 0.757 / 0.716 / 0.738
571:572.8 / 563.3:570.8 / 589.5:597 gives -0.02 mag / 0.76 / 0.766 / 0.734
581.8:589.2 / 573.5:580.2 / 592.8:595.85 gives 0.01 mag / 0.765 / 0.741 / 0.736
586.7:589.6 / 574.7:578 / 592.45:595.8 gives 0.03 mag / 0.767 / 0.727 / 0.737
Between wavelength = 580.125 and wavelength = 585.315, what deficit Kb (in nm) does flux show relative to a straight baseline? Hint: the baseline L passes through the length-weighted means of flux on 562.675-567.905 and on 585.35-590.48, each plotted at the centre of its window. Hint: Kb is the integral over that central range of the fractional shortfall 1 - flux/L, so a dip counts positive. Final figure -0.15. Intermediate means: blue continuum 0.768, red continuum 0.722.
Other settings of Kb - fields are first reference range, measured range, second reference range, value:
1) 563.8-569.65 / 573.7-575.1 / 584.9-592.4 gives -0.04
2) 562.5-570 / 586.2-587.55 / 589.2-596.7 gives -0.02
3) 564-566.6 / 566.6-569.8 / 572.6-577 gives 0.04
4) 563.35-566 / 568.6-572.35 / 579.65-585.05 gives 0.05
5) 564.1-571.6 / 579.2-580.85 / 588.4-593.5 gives -0.01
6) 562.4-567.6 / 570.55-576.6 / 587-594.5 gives -0.13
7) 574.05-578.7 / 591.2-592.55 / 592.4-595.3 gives 0.00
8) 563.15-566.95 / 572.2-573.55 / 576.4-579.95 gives -0.03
